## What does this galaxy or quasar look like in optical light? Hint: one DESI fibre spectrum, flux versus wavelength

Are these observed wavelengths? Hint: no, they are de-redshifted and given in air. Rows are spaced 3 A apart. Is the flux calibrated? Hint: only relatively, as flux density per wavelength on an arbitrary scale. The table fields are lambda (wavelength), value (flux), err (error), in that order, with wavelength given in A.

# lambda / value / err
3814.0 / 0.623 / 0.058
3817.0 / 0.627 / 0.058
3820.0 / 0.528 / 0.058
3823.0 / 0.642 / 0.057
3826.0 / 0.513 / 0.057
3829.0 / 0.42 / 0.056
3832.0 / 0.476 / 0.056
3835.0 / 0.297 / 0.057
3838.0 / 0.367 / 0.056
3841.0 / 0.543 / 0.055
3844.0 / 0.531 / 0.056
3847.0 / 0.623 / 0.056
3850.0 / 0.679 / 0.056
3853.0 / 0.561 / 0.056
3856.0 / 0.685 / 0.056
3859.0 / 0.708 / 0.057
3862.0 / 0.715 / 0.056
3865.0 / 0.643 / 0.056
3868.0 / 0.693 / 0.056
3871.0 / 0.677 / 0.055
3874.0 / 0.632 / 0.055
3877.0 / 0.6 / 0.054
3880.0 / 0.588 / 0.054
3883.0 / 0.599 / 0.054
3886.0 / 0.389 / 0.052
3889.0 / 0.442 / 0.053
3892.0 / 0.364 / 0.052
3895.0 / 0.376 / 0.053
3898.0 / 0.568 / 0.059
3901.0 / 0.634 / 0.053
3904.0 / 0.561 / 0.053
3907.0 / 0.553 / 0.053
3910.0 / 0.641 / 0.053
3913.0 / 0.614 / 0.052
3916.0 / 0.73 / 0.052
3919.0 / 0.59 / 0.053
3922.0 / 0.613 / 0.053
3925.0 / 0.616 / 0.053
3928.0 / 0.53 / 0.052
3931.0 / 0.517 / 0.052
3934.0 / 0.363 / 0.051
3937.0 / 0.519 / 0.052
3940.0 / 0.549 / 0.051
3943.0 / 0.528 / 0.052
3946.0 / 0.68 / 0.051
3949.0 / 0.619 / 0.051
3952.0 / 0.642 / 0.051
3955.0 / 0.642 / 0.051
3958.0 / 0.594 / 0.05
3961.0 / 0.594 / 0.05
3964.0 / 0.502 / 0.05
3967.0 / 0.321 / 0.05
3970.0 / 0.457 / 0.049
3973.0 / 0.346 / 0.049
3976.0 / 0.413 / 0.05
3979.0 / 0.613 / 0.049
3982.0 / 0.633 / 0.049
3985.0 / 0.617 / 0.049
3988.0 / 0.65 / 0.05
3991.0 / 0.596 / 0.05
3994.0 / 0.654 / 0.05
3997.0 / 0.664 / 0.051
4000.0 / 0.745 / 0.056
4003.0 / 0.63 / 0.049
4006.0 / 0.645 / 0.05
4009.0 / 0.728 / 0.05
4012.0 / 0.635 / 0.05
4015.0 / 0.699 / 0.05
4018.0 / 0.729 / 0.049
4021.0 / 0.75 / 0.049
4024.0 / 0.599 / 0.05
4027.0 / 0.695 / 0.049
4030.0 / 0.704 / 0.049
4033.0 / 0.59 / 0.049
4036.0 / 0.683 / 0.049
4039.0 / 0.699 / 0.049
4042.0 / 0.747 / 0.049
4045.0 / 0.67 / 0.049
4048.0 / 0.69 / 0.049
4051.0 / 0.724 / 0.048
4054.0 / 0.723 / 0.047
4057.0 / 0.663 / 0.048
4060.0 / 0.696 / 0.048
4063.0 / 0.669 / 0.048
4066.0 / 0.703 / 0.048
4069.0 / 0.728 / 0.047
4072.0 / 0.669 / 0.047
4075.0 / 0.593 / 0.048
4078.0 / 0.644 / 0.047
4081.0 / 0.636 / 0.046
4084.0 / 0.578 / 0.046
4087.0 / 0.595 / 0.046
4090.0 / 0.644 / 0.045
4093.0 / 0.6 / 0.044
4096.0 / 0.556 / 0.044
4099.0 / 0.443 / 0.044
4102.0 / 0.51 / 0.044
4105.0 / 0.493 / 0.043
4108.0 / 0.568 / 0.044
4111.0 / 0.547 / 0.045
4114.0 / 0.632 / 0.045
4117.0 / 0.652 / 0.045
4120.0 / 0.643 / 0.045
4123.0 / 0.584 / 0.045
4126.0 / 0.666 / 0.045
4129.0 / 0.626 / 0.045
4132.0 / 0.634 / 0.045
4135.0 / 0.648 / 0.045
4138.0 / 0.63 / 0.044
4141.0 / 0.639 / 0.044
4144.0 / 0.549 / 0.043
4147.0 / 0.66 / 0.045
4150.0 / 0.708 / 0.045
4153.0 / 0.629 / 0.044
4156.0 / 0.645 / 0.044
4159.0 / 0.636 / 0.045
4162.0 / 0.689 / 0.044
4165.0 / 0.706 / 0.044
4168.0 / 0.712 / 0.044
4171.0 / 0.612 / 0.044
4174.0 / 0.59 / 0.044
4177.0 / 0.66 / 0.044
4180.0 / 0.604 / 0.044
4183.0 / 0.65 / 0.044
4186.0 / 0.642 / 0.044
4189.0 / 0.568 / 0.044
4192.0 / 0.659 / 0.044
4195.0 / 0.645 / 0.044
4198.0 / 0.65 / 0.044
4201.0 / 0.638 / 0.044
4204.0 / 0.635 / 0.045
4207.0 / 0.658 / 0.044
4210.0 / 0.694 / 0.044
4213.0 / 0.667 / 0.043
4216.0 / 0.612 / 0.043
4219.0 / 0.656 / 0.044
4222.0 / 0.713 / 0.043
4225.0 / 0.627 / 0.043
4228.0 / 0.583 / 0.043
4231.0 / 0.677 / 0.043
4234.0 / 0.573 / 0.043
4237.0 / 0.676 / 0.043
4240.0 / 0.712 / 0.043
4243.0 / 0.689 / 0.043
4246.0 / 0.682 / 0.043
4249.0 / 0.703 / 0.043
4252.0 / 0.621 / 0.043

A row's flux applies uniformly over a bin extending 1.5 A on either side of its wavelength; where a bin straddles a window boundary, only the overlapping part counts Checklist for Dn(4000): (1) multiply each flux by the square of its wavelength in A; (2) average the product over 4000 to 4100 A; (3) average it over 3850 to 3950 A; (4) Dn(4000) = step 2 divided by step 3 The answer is 1.23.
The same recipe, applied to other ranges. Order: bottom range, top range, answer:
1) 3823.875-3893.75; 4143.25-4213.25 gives 1.37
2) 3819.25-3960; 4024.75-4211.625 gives 1.27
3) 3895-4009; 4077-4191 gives 1.17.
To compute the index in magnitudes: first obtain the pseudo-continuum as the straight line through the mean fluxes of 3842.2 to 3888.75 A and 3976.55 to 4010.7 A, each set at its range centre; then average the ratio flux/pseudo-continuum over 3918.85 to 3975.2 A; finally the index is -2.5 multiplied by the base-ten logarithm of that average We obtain 0.185 mag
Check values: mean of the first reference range 0.616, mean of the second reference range 0.646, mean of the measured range 0.535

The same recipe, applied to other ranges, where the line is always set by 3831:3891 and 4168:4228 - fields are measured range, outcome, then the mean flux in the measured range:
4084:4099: 0.069 mag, 0.581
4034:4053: -0.150 mag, 0.7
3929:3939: 0.232 mag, 0.474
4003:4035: -0.121 mag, 0.675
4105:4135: 0.023 mag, 0.612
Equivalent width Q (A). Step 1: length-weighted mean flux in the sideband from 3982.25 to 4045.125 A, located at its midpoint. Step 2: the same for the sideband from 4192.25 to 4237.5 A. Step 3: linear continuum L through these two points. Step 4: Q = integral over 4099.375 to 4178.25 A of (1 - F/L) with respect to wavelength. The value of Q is 3.98 A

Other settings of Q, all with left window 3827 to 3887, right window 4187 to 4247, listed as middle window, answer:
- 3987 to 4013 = -2.5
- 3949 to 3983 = 4.0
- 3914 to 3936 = 0.8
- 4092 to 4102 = 1.6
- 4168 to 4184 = 0.3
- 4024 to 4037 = -1.1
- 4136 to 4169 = -0.9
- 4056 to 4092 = -1.8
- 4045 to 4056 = -1.6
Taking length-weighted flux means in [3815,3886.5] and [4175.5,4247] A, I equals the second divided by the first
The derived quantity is 1.13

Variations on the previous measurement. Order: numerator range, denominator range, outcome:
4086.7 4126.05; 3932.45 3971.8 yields 1.07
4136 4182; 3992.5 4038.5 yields 0.95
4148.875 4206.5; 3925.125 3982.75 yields 1.22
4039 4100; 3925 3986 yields 1.22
